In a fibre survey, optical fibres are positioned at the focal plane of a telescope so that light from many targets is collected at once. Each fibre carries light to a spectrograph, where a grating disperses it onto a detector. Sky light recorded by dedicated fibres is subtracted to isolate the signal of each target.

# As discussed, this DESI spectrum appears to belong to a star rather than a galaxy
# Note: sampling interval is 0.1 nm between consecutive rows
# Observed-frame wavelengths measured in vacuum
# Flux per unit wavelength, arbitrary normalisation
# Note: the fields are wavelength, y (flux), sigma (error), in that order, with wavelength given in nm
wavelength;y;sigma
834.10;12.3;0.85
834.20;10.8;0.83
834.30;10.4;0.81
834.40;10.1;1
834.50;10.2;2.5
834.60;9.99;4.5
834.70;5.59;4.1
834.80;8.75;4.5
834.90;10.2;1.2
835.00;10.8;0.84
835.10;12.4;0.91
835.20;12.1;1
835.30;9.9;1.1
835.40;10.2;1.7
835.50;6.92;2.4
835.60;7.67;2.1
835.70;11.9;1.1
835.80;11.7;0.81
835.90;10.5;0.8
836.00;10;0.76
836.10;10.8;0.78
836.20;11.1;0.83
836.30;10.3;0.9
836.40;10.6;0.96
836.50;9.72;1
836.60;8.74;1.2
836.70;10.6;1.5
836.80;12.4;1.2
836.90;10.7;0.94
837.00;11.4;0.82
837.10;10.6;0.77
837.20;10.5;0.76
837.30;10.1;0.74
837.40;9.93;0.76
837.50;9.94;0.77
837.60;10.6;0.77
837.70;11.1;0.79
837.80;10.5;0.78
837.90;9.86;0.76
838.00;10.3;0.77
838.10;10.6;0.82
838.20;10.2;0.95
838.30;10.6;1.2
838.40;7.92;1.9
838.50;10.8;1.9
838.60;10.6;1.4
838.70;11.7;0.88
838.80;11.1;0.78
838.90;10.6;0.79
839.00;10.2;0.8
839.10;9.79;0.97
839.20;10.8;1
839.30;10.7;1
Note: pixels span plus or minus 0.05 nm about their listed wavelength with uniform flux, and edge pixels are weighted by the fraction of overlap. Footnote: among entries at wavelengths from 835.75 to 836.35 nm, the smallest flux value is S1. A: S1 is 10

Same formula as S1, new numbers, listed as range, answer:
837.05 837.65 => 9.93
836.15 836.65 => 8.74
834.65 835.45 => 5.59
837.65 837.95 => 9.86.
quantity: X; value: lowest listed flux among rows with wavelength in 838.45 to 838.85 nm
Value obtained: 10.6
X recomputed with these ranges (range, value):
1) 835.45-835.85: 6.92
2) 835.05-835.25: 12.1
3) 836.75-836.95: 10.7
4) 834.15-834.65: 9.99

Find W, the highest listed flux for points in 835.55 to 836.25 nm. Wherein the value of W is 11.9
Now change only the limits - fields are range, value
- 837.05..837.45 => 10.6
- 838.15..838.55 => 10.8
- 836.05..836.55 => 11.1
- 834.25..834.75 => 10.4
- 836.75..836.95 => 12.4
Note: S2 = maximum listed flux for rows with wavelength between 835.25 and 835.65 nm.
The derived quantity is 10.2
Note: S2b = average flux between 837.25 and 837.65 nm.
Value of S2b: 10.1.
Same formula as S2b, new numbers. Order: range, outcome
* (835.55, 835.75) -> 9.79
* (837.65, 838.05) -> 10.4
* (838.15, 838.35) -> 10.4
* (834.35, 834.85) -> 8.93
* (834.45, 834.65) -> 10.1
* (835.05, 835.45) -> 11.2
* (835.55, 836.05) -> 10.4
